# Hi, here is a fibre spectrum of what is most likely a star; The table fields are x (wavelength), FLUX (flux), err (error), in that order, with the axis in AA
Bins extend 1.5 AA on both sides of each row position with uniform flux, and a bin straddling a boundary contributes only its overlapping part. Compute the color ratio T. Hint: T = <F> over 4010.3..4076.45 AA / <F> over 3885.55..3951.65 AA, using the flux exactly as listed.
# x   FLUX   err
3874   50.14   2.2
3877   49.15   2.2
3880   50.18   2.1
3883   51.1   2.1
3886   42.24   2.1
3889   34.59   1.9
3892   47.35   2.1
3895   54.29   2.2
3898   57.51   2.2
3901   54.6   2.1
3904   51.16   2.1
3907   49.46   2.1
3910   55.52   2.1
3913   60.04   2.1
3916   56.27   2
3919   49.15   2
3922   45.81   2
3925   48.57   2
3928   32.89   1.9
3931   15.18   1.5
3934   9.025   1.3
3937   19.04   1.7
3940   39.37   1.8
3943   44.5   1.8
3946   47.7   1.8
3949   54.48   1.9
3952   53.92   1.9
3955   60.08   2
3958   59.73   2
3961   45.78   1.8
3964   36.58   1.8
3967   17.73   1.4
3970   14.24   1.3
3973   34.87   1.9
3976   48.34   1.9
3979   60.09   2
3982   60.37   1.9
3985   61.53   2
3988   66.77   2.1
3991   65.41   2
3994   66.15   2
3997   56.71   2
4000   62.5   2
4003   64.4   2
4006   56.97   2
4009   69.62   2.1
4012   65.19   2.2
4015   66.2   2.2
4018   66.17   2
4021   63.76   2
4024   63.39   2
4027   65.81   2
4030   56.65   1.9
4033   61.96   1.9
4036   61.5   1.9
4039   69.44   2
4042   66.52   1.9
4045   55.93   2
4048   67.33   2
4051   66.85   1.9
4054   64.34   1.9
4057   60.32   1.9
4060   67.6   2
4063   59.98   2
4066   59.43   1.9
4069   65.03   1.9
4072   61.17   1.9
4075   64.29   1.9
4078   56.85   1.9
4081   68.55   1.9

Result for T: 1.4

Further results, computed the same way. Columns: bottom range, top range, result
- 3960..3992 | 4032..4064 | 1.38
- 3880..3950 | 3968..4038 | 1.33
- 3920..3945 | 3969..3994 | 1.64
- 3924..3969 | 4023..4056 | 1.65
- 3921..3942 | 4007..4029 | 2.18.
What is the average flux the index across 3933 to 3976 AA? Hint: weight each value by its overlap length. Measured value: 39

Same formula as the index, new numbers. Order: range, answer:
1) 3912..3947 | 38.5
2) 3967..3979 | 34.1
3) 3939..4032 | 54.8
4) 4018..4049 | 63.3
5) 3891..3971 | 43.9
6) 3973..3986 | 54.8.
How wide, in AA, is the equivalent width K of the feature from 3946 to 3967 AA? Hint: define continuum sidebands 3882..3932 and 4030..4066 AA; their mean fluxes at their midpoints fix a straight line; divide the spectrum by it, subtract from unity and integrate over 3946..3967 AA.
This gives 1.6 AA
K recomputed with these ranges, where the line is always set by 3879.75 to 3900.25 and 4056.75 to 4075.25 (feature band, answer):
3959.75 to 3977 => 7.1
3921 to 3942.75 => 8.9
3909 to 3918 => -1.2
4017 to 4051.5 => -2.1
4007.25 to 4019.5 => -1.7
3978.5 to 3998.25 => -2.2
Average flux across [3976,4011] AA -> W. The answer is 62.2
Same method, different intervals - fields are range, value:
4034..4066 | 63.7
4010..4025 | 65.1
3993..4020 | 63.7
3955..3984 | 43.2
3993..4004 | 62.2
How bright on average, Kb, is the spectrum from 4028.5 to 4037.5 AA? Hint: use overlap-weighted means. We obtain 60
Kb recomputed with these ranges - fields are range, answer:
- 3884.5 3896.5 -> 44.6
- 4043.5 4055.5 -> 63.6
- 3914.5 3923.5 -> 50.4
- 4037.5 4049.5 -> 64.8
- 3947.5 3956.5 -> 56.2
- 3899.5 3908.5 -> 51.7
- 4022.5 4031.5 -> 61.9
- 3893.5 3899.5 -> 55.9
